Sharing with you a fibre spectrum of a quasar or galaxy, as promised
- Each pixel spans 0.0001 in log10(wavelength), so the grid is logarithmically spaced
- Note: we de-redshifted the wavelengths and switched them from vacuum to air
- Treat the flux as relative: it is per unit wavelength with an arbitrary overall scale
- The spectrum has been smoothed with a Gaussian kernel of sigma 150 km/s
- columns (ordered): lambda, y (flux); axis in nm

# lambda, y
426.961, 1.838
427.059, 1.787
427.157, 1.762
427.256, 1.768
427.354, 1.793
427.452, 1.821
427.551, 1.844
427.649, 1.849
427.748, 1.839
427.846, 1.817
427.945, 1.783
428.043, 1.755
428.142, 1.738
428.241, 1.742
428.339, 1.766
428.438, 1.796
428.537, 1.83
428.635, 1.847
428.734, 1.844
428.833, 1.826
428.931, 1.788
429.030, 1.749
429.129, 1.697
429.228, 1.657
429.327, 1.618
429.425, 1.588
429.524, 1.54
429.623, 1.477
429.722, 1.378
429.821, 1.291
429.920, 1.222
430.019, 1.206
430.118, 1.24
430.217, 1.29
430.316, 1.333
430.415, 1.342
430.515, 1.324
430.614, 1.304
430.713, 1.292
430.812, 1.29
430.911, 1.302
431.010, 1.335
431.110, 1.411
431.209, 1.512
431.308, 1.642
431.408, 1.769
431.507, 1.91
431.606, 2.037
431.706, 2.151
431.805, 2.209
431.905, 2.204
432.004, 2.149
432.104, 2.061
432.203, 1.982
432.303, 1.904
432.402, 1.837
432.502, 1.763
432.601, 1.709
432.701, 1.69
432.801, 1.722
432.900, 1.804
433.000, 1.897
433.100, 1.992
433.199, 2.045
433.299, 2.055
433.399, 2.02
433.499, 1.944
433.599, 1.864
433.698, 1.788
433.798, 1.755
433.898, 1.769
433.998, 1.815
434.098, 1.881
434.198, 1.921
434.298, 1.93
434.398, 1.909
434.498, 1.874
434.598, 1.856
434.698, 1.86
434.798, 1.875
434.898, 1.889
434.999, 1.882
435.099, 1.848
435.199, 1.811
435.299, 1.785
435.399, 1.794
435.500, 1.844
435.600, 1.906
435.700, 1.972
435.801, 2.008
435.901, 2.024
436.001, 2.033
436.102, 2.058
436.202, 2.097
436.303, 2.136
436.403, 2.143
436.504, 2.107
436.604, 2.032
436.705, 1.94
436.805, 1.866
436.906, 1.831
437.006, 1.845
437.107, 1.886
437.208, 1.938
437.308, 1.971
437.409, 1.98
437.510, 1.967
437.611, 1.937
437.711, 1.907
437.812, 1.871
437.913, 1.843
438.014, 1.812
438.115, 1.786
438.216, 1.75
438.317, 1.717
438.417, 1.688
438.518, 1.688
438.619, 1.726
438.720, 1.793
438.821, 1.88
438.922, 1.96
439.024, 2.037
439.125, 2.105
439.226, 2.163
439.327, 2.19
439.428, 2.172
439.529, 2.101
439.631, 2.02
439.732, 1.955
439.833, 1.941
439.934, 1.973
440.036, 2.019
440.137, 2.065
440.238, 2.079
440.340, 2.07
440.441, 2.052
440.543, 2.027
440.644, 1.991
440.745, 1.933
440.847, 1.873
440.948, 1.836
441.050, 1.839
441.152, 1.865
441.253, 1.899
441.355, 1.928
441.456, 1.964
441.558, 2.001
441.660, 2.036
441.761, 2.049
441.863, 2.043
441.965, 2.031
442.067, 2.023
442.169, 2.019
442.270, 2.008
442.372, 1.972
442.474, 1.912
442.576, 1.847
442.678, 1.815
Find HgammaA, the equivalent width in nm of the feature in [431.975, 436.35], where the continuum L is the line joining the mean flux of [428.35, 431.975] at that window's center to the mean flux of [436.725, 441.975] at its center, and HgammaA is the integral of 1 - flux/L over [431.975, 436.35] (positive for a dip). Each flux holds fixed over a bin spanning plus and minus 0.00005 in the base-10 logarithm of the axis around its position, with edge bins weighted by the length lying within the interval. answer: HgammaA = -0.40 nm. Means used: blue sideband 1.6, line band 1.9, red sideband 1.94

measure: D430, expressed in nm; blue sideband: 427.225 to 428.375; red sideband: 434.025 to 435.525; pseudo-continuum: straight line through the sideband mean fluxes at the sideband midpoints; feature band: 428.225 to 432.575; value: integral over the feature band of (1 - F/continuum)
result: 0.42 nm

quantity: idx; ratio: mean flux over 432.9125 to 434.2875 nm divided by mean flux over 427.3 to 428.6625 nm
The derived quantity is 1.06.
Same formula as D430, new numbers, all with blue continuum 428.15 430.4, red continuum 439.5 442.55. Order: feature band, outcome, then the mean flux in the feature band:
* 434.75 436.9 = -0.18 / 1.95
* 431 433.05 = -0.22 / 1.85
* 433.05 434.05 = -0.10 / 1.91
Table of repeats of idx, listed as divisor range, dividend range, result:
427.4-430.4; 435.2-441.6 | 1.19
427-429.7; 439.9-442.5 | 1.13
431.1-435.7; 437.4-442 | 1.03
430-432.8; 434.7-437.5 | 1.17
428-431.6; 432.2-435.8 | 1.20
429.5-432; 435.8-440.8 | 1.28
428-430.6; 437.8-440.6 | 1.24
